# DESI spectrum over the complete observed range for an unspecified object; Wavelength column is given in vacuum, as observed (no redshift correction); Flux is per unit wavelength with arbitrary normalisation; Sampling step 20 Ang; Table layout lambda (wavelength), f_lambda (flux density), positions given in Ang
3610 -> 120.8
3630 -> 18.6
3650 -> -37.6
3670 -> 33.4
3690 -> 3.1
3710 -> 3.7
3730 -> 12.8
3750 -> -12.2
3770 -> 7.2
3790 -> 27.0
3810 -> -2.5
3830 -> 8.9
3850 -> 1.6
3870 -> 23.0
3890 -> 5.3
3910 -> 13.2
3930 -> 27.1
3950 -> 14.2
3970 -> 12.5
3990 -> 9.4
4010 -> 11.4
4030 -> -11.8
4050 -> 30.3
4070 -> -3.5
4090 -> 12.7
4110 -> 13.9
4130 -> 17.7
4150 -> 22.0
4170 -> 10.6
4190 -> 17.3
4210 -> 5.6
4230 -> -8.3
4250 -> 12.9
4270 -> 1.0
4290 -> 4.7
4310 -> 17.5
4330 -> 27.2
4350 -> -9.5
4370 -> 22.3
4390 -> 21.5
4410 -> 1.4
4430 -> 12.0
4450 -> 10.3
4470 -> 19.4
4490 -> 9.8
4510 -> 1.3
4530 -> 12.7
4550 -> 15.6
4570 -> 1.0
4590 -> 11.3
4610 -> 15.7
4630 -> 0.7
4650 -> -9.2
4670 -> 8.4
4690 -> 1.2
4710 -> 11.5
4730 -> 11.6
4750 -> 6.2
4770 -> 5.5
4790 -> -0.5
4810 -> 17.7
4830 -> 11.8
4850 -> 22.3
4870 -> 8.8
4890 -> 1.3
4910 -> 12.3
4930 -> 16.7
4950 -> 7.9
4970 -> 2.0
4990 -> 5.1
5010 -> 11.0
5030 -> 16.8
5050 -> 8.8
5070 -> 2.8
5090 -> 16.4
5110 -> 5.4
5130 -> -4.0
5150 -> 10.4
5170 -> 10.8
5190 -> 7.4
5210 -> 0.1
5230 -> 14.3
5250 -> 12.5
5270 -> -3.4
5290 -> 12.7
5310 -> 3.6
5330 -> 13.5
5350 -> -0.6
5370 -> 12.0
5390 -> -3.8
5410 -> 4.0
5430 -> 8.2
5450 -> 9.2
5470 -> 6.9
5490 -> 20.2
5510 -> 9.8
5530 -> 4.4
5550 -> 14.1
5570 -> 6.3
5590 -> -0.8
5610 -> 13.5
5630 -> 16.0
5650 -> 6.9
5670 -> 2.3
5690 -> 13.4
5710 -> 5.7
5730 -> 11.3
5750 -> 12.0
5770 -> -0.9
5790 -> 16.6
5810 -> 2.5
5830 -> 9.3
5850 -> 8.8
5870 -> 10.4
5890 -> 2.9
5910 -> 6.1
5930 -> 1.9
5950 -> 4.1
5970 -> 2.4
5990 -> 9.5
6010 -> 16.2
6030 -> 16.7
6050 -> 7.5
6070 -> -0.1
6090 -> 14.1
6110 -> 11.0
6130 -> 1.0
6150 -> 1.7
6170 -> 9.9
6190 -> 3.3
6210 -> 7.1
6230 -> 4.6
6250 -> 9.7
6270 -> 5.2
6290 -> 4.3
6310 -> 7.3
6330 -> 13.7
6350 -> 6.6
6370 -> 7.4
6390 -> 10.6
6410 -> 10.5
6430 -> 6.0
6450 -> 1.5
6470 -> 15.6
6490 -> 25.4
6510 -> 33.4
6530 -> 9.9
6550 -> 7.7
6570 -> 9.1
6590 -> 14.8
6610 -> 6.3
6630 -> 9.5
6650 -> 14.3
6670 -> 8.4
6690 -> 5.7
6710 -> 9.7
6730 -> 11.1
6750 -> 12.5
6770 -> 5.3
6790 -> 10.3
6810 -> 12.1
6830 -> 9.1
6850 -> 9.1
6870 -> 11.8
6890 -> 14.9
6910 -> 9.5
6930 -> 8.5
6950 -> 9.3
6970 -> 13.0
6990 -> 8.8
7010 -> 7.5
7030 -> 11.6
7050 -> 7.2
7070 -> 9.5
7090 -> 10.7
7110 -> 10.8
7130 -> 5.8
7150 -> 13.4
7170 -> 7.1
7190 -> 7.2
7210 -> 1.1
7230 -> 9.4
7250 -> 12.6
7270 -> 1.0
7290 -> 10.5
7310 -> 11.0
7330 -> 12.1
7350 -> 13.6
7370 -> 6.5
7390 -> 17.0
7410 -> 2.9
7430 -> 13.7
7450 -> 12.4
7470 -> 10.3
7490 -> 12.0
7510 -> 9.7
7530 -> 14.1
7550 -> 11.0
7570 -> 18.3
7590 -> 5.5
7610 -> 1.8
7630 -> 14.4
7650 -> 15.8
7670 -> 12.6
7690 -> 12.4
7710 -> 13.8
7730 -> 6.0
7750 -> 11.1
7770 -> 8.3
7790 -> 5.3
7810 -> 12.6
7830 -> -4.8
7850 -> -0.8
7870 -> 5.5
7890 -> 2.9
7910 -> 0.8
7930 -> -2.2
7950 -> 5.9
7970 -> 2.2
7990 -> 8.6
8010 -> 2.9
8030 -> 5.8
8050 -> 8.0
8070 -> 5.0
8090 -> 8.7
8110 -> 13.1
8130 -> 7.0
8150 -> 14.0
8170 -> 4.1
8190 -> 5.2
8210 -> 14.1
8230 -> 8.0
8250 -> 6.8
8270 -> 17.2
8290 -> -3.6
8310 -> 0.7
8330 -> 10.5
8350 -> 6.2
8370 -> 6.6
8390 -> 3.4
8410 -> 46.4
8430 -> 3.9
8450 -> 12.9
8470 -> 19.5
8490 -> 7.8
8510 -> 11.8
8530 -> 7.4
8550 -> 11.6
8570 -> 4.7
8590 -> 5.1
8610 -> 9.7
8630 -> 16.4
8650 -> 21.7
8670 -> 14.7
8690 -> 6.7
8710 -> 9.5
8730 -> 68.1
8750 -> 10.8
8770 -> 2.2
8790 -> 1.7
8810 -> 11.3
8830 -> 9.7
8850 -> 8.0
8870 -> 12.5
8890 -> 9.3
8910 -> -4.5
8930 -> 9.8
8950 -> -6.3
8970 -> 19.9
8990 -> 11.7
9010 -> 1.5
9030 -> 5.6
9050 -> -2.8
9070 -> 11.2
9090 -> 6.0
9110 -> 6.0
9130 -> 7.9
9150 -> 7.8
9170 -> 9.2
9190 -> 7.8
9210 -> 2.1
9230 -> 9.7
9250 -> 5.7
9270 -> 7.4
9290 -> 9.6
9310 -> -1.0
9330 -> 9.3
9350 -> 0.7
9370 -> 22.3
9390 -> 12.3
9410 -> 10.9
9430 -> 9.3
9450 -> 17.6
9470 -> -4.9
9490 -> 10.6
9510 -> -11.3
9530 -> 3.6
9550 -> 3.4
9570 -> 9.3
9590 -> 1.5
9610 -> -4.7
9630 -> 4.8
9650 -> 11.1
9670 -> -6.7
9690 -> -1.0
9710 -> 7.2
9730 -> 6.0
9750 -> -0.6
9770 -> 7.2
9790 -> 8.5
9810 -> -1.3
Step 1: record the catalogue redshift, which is 0.743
